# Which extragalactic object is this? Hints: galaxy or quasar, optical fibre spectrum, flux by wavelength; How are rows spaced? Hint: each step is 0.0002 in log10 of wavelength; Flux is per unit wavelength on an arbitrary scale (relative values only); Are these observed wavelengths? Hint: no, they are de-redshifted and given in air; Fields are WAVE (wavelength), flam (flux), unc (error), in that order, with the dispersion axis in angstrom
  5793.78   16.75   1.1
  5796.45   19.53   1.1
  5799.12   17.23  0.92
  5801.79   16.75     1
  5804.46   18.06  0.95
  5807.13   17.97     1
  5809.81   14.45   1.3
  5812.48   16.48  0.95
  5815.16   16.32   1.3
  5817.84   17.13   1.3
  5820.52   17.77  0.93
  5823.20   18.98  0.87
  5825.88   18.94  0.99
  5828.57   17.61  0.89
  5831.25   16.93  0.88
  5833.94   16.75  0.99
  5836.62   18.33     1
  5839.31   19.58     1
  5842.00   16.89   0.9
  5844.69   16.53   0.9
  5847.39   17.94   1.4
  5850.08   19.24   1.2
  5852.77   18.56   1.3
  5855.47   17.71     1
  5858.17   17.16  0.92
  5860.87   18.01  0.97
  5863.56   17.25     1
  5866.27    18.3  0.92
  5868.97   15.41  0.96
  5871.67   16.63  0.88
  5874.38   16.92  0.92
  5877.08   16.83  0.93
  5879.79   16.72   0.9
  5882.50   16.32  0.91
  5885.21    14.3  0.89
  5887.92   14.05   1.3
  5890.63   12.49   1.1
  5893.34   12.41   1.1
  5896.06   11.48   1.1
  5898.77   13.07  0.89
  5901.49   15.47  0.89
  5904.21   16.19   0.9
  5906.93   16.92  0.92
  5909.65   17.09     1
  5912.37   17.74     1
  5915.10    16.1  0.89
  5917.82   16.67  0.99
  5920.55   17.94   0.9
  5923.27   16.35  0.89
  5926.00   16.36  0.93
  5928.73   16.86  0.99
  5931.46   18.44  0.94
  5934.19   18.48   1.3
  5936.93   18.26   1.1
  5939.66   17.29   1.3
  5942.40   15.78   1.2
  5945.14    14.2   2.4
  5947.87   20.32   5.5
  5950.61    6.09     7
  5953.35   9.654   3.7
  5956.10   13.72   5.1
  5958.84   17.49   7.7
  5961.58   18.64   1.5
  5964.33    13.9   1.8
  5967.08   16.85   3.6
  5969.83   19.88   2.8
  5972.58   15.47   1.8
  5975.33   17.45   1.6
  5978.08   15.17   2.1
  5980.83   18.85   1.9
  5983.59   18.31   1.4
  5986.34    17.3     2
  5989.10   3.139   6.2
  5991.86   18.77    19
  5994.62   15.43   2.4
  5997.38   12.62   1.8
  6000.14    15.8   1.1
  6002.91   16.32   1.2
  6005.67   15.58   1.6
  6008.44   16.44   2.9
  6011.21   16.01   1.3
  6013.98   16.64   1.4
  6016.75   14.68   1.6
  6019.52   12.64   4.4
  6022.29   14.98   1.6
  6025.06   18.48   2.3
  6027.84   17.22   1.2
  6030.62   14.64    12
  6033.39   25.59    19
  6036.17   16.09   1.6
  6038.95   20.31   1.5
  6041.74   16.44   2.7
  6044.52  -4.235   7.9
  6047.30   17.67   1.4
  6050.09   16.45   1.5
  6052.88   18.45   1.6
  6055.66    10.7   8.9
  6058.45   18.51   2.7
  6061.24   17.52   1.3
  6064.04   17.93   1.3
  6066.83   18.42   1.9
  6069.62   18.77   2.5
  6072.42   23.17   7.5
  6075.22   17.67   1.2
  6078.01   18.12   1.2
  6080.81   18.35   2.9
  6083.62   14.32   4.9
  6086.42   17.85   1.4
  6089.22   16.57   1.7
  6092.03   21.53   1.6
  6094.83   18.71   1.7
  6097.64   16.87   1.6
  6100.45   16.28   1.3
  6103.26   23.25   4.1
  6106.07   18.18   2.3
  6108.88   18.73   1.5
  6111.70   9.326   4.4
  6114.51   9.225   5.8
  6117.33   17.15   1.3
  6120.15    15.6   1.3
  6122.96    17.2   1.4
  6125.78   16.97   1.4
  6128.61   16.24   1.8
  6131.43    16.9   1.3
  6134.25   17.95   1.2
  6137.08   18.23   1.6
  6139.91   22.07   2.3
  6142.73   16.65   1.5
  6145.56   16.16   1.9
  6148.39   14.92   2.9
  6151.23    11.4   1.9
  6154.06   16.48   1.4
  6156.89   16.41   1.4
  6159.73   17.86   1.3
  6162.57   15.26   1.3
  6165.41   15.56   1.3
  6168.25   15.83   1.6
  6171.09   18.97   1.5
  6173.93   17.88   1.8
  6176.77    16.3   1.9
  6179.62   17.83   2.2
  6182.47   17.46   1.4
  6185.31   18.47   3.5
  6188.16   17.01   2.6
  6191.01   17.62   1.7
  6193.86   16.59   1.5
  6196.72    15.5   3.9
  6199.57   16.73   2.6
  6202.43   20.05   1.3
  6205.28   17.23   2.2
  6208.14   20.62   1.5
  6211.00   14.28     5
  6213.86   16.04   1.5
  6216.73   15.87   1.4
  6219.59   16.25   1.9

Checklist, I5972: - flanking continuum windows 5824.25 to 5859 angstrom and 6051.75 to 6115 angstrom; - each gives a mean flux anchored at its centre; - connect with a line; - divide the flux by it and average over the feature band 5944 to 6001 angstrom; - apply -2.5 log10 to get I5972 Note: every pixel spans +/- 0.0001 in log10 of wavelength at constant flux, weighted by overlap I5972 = 0.16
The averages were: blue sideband 17.9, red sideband 17.4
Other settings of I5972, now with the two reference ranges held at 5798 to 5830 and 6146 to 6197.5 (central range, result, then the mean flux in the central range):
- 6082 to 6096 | -0.07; 17.8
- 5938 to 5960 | 0.19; 14.3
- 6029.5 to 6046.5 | 0.13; 14.9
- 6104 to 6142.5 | 0.00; 16.6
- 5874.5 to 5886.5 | 0.07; 16.1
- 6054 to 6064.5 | 0.05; 16.1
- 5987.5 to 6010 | 0.18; 14.3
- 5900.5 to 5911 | 0.04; 16.4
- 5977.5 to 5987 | -0.04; 17.6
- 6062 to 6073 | -0.15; 19.2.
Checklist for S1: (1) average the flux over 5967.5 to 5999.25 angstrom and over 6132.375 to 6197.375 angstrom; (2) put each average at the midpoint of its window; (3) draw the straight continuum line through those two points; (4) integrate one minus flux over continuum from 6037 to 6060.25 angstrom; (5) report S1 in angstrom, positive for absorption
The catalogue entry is 2.5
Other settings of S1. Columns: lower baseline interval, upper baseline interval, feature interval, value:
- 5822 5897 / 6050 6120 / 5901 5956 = 2.72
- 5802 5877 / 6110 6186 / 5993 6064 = 4.47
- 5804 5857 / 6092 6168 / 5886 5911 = 4.35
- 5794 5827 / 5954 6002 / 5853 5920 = 2.85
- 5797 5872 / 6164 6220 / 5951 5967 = 2.79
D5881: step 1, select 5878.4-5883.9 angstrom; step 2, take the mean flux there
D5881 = 16.5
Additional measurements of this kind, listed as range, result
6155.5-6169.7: 16.2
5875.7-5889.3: 15.6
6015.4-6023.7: 14.1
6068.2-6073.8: 21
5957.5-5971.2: 17.3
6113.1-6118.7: 13.2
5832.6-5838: 17.6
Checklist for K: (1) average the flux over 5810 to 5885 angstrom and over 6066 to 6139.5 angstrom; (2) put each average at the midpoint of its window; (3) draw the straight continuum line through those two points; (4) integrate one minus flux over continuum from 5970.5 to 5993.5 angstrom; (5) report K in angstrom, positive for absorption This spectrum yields 2.3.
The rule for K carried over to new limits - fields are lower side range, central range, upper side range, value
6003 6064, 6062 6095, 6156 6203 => -4.52 angstrom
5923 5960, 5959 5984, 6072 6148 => -1.91 angstrom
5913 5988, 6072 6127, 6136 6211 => -1.08 angstrom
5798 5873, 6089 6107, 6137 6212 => -1.91 angstrom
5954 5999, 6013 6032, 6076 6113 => 0.98 angstrom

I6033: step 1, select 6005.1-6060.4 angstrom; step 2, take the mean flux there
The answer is 15.7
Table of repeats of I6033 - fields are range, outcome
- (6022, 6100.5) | 17.1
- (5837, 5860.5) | 18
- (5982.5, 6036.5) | 15.8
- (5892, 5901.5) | 12.8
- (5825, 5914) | 16.5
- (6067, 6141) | 17.5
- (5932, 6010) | 15.6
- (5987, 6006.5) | 14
